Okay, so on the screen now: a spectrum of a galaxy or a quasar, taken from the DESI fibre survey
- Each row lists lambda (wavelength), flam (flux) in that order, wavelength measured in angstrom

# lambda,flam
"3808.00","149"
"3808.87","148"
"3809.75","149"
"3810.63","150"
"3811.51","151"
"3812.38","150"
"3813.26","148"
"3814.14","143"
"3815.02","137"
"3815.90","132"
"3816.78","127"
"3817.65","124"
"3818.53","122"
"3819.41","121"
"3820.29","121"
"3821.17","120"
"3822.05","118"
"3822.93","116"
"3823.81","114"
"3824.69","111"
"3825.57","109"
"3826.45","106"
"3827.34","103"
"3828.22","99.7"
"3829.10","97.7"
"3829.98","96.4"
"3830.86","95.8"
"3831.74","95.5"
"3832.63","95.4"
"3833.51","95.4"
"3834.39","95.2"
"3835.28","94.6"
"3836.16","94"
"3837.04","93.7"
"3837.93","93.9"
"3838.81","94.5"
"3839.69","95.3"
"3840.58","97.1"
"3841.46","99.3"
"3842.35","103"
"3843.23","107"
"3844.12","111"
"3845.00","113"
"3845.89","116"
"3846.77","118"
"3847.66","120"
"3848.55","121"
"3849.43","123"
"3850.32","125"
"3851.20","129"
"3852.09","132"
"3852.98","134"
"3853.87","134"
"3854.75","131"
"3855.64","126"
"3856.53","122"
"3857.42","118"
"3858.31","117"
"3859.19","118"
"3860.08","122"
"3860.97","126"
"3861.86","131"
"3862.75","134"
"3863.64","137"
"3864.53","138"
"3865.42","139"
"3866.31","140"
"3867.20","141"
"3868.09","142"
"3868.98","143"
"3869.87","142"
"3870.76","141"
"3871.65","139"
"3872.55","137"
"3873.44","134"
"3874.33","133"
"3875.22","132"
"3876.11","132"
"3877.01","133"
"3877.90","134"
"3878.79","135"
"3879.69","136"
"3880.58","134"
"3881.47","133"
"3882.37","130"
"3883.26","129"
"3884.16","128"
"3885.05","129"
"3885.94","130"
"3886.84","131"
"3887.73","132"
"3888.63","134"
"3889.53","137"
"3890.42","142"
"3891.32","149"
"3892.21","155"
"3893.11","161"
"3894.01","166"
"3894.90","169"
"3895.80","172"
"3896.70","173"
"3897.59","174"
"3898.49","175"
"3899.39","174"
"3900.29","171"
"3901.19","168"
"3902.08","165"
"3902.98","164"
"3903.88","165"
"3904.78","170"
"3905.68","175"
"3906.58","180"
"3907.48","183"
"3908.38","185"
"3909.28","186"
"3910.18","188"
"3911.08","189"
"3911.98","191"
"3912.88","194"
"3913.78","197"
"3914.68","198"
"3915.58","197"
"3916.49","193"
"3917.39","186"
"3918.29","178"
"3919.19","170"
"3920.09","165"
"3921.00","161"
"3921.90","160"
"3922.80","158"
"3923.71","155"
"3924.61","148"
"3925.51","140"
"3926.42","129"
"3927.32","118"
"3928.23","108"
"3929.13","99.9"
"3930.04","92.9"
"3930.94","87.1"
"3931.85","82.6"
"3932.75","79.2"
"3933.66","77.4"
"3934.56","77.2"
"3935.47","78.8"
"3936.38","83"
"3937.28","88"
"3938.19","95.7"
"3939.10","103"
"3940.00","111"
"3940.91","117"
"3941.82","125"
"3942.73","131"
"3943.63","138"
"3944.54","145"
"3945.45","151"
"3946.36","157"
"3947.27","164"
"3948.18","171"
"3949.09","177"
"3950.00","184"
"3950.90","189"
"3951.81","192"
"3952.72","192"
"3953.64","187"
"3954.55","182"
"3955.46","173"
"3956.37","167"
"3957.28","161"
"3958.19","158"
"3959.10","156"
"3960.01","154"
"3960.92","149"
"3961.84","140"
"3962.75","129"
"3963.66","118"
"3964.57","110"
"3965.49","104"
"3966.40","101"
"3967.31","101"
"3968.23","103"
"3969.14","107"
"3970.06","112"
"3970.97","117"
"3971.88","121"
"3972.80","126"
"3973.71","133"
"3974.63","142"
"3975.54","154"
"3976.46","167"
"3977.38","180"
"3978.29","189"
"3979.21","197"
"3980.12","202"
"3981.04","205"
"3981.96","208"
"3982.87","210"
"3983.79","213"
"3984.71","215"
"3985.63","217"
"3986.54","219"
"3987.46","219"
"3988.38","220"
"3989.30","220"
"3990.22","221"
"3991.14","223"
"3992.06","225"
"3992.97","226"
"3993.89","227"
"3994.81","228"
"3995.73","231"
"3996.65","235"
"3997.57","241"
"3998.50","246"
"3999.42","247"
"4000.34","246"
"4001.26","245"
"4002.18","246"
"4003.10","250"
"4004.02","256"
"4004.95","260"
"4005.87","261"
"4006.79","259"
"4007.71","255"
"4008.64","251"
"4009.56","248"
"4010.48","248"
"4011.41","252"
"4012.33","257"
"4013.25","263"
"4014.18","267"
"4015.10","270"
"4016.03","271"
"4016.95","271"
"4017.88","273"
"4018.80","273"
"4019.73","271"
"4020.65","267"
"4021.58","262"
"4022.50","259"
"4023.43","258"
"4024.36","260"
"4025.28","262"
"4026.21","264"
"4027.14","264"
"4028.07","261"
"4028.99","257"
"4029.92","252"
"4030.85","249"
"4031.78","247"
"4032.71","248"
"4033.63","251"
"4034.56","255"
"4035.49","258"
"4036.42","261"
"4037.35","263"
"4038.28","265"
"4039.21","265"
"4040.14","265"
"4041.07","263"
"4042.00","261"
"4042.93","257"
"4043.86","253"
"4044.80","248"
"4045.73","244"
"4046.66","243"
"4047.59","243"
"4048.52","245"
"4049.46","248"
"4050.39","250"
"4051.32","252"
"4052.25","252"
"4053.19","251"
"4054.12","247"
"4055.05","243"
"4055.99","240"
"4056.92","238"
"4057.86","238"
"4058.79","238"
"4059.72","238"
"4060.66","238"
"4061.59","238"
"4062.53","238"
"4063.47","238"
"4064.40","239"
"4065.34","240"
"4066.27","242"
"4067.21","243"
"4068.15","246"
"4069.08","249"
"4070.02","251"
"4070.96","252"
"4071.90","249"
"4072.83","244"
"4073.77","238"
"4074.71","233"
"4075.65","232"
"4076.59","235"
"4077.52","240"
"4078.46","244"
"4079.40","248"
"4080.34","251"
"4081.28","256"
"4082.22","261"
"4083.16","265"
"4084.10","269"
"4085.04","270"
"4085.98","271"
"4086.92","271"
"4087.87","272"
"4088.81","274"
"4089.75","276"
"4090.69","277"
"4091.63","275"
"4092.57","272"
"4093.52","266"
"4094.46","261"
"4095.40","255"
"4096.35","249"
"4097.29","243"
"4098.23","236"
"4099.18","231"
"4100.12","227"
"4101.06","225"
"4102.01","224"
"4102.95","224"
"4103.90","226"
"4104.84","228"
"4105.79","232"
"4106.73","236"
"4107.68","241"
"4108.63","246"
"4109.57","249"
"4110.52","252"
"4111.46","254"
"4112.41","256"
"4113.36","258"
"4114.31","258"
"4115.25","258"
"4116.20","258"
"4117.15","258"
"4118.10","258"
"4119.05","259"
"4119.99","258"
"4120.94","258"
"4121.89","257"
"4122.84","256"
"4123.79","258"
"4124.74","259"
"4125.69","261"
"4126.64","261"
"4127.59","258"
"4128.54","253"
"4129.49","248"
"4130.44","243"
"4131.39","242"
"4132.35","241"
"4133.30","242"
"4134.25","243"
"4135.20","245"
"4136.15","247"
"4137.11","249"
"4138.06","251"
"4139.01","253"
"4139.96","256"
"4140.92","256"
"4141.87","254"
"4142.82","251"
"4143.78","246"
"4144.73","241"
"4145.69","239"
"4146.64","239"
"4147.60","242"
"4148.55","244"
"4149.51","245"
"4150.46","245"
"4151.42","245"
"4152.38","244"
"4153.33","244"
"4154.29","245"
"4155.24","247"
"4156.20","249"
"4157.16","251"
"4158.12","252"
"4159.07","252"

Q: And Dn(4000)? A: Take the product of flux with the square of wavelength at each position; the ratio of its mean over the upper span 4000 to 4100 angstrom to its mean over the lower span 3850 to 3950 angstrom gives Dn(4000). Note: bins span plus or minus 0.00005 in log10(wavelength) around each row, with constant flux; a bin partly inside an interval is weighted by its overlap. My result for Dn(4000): 1.92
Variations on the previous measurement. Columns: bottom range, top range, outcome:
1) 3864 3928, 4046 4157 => 1.77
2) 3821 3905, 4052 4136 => 2.17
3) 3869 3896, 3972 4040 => 1.81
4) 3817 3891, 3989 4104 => 2.28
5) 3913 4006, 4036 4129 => 1.60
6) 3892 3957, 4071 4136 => 1.79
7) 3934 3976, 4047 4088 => 1.92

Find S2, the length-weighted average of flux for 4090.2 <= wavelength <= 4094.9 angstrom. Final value 270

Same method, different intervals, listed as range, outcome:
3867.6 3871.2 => 142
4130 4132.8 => 241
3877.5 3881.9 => 135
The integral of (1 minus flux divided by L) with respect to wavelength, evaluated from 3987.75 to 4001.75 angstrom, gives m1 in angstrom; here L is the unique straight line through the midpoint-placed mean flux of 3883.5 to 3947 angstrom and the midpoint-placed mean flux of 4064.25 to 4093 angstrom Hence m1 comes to -2.3 angstrom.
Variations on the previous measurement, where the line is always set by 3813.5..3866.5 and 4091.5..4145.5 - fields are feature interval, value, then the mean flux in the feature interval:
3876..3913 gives -3.9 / 157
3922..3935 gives 3.7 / 112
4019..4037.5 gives -4.8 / 259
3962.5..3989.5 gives 3.0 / 162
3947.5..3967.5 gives 1.9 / 155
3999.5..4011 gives -3.4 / 252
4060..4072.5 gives -1.1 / 243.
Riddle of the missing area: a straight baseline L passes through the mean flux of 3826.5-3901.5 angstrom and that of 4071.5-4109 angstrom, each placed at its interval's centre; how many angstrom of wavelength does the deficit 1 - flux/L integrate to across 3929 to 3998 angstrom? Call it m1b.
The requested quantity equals 9.8 angstrom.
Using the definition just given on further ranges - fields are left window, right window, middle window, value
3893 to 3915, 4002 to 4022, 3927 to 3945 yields 8.95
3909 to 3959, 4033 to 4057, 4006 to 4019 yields -2.29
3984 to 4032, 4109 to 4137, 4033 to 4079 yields 0.61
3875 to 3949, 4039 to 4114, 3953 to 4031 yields -4.75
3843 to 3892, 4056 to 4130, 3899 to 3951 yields 3.74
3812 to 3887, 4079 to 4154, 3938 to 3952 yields 1.77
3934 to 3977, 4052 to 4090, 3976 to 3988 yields -2.99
